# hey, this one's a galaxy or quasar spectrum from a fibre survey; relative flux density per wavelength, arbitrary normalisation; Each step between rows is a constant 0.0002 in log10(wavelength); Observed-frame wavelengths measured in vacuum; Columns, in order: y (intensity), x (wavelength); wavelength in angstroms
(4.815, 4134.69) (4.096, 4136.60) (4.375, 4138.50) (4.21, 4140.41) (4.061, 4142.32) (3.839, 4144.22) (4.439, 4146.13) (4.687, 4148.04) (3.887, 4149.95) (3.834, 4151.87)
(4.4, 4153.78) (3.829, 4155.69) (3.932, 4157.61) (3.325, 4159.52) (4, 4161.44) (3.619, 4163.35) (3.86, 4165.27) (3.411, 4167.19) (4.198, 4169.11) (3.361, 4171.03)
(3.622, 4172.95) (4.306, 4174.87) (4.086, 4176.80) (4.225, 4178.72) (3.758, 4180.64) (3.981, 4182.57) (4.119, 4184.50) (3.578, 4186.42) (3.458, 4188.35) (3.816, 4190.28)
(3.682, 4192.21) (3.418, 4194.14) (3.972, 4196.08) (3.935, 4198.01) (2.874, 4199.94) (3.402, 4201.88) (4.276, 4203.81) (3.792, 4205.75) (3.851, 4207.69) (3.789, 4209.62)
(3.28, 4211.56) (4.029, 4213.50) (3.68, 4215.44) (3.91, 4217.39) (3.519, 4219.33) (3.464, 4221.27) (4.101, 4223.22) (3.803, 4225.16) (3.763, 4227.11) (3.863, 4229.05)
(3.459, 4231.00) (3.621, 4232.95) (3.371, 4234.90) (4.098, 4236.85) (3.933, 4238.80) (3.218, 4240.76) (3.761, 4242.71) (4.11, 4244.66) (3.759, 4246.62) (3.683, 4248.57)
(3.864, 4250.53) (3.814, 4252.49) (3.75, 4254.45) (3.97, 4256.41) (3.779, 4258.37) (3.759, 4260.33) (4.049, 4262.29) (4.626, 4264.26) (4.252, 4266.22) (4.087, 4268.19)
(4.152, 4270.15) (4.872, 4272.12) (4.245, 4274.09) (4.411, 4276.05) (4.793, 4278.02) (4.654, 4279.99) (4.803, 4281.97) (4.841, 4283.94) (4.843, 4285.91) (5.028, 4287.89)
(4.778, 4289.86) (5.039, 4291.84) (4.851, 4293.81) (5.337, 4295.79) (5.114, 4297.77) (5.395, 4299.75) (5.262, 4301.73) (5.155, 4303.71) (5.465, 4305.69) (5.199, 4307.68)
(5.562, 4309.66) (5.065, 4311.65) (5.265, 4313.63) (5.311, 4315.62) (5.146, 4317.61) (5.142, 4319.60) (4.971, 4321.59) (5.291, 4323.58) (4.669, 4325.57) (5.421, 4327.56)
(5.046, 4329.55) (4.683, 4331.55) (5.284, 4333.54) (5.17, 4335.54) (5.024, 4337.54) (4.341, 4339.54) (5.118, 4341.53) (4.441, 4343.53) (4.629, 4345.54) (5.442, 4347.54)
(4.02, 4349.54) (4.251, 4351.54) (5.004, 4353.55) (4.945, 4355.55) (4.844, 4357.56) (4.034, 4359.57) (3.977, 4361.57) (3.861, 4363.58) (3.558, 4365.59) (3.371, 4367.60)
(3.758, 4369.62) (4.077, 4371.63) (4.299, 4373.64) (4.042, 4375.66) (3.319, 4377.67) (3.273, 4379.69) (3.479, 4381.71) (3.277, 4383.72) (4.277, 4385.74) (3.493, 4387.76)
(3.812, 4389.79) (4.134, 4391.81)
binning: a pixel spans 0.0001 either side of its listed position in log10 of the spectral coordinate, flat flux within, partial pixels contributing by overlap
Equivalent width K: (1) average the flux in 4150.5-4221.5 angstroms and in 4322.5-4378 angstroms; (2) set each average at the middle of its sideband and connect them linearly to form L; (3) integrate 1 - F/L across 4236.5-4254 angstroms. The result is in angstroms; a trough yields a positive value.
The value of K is 1.1 angstroms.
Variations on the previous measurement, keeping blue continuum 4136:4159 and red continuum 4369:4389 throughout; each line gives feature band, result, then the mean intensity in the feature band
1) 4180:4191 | 0.73 angstroms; 3.78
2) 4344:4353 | -1.94 angstroms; 4.59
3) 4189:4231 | 3.10 angstroms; 3.72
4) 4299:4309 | -3.75 angstroms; 5.3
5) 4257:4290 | -4.65 angstroms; 4.46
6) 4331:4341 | -2.94 angstroms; 4.92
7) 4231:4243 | 0.98 angstroms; 3.64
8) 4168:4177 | 0.41 angstroms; 3.89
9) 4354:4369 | -1.39 angstroms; 4.11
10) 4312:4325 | -4.53 angstroms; 5.17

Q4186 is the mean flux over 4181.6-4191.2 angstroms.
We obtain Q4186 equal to 3.79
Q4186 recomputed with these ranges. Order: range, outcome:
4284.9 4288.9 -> 4.94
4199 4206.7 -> 3.59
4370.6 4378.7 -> 3.93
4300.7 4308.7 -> 5.27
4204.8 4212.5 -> 3.68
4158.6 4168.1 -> 3.65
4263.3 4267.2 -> 4.44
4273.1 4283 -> 4.58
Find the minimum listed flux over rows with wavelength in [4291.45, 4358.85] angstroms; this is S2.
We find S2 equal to 4.02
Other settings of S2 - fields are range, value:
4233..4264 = 3.218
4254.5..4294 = 3.759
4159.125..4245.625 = 2.874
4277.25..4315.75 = 4.654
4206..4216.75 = 3.28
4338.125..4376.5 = 3.371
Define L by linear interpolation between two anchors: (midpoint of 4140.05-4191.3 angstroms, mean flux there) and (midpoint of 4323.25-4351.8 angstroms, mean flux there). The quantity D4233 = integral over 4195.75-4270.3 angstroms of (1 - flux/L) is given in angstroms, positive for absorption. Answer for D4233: 8.5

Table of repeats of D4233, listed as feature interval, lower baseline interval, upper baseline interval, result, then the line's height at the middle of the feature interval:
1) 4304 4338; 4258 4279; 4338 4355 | -4.6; 4.55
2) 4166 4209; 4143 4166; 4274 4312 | 4.5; 4.22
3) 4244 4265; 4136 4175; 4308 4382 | 1.8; 4.29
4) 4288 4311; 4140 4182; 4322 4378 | -4.3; 4.36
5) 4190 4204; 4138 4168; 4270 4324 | 2.2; 4.29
